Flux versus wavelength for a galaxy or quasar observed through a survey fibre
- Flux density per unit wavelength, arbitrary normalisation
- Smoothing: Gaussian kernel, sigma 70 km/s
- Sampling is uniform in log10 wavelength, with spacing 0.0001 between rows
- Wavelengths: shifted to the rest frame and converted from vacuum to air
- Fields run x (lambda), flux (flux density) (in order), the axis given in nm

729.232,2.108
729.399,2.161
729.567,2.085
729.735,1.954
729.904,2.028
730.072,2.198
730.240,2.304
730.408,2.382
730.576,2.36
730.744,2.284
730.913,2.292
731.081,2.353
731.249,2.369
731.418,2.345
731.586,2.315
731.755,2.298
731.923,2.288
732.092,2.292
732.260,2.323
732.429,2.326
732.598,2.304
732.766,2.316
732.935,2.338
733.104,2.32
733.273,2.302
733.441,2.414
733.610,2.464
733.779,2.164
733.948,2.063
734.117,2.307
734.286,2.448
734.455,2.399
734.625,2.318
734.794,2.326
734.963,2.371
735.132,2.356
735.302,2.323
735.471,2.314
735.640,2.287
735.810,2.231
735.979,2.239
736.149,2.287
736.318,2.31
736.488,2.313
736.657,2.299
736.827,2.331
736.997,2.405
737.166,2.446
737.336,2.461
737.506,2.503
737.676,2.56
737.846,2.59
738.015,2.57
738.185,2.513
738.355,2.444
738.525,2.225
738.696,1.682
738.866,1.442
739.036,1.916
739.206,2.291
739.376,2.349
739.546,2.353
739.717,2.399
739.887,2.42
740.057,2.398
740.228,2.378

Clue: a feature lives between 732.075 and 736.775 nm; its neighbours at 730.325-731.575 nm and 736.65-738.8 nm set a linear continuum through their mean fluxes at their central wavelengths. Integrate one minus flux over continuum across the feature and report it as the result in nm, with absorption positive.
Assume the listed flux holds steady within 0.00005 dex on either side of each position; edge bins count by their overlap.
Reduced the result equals 0.09 nm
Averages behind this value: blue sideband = 2.34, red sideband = 2.38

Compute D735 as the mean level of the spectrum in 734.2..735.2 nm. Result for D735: 2.37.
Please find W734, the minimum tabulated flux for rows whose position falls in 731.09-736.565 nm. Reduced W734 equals 2.063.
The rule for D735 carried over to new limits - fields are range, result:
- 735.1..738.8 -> 2.34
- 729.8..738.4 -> 2.34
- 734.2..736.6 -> 2.32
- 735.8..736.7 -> 2.28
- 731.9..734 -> 2.31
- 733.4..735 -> 2.32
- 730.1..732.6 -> 2.32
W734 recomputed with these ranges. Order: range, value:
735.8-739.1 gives 1.442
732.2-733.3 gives 2.302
